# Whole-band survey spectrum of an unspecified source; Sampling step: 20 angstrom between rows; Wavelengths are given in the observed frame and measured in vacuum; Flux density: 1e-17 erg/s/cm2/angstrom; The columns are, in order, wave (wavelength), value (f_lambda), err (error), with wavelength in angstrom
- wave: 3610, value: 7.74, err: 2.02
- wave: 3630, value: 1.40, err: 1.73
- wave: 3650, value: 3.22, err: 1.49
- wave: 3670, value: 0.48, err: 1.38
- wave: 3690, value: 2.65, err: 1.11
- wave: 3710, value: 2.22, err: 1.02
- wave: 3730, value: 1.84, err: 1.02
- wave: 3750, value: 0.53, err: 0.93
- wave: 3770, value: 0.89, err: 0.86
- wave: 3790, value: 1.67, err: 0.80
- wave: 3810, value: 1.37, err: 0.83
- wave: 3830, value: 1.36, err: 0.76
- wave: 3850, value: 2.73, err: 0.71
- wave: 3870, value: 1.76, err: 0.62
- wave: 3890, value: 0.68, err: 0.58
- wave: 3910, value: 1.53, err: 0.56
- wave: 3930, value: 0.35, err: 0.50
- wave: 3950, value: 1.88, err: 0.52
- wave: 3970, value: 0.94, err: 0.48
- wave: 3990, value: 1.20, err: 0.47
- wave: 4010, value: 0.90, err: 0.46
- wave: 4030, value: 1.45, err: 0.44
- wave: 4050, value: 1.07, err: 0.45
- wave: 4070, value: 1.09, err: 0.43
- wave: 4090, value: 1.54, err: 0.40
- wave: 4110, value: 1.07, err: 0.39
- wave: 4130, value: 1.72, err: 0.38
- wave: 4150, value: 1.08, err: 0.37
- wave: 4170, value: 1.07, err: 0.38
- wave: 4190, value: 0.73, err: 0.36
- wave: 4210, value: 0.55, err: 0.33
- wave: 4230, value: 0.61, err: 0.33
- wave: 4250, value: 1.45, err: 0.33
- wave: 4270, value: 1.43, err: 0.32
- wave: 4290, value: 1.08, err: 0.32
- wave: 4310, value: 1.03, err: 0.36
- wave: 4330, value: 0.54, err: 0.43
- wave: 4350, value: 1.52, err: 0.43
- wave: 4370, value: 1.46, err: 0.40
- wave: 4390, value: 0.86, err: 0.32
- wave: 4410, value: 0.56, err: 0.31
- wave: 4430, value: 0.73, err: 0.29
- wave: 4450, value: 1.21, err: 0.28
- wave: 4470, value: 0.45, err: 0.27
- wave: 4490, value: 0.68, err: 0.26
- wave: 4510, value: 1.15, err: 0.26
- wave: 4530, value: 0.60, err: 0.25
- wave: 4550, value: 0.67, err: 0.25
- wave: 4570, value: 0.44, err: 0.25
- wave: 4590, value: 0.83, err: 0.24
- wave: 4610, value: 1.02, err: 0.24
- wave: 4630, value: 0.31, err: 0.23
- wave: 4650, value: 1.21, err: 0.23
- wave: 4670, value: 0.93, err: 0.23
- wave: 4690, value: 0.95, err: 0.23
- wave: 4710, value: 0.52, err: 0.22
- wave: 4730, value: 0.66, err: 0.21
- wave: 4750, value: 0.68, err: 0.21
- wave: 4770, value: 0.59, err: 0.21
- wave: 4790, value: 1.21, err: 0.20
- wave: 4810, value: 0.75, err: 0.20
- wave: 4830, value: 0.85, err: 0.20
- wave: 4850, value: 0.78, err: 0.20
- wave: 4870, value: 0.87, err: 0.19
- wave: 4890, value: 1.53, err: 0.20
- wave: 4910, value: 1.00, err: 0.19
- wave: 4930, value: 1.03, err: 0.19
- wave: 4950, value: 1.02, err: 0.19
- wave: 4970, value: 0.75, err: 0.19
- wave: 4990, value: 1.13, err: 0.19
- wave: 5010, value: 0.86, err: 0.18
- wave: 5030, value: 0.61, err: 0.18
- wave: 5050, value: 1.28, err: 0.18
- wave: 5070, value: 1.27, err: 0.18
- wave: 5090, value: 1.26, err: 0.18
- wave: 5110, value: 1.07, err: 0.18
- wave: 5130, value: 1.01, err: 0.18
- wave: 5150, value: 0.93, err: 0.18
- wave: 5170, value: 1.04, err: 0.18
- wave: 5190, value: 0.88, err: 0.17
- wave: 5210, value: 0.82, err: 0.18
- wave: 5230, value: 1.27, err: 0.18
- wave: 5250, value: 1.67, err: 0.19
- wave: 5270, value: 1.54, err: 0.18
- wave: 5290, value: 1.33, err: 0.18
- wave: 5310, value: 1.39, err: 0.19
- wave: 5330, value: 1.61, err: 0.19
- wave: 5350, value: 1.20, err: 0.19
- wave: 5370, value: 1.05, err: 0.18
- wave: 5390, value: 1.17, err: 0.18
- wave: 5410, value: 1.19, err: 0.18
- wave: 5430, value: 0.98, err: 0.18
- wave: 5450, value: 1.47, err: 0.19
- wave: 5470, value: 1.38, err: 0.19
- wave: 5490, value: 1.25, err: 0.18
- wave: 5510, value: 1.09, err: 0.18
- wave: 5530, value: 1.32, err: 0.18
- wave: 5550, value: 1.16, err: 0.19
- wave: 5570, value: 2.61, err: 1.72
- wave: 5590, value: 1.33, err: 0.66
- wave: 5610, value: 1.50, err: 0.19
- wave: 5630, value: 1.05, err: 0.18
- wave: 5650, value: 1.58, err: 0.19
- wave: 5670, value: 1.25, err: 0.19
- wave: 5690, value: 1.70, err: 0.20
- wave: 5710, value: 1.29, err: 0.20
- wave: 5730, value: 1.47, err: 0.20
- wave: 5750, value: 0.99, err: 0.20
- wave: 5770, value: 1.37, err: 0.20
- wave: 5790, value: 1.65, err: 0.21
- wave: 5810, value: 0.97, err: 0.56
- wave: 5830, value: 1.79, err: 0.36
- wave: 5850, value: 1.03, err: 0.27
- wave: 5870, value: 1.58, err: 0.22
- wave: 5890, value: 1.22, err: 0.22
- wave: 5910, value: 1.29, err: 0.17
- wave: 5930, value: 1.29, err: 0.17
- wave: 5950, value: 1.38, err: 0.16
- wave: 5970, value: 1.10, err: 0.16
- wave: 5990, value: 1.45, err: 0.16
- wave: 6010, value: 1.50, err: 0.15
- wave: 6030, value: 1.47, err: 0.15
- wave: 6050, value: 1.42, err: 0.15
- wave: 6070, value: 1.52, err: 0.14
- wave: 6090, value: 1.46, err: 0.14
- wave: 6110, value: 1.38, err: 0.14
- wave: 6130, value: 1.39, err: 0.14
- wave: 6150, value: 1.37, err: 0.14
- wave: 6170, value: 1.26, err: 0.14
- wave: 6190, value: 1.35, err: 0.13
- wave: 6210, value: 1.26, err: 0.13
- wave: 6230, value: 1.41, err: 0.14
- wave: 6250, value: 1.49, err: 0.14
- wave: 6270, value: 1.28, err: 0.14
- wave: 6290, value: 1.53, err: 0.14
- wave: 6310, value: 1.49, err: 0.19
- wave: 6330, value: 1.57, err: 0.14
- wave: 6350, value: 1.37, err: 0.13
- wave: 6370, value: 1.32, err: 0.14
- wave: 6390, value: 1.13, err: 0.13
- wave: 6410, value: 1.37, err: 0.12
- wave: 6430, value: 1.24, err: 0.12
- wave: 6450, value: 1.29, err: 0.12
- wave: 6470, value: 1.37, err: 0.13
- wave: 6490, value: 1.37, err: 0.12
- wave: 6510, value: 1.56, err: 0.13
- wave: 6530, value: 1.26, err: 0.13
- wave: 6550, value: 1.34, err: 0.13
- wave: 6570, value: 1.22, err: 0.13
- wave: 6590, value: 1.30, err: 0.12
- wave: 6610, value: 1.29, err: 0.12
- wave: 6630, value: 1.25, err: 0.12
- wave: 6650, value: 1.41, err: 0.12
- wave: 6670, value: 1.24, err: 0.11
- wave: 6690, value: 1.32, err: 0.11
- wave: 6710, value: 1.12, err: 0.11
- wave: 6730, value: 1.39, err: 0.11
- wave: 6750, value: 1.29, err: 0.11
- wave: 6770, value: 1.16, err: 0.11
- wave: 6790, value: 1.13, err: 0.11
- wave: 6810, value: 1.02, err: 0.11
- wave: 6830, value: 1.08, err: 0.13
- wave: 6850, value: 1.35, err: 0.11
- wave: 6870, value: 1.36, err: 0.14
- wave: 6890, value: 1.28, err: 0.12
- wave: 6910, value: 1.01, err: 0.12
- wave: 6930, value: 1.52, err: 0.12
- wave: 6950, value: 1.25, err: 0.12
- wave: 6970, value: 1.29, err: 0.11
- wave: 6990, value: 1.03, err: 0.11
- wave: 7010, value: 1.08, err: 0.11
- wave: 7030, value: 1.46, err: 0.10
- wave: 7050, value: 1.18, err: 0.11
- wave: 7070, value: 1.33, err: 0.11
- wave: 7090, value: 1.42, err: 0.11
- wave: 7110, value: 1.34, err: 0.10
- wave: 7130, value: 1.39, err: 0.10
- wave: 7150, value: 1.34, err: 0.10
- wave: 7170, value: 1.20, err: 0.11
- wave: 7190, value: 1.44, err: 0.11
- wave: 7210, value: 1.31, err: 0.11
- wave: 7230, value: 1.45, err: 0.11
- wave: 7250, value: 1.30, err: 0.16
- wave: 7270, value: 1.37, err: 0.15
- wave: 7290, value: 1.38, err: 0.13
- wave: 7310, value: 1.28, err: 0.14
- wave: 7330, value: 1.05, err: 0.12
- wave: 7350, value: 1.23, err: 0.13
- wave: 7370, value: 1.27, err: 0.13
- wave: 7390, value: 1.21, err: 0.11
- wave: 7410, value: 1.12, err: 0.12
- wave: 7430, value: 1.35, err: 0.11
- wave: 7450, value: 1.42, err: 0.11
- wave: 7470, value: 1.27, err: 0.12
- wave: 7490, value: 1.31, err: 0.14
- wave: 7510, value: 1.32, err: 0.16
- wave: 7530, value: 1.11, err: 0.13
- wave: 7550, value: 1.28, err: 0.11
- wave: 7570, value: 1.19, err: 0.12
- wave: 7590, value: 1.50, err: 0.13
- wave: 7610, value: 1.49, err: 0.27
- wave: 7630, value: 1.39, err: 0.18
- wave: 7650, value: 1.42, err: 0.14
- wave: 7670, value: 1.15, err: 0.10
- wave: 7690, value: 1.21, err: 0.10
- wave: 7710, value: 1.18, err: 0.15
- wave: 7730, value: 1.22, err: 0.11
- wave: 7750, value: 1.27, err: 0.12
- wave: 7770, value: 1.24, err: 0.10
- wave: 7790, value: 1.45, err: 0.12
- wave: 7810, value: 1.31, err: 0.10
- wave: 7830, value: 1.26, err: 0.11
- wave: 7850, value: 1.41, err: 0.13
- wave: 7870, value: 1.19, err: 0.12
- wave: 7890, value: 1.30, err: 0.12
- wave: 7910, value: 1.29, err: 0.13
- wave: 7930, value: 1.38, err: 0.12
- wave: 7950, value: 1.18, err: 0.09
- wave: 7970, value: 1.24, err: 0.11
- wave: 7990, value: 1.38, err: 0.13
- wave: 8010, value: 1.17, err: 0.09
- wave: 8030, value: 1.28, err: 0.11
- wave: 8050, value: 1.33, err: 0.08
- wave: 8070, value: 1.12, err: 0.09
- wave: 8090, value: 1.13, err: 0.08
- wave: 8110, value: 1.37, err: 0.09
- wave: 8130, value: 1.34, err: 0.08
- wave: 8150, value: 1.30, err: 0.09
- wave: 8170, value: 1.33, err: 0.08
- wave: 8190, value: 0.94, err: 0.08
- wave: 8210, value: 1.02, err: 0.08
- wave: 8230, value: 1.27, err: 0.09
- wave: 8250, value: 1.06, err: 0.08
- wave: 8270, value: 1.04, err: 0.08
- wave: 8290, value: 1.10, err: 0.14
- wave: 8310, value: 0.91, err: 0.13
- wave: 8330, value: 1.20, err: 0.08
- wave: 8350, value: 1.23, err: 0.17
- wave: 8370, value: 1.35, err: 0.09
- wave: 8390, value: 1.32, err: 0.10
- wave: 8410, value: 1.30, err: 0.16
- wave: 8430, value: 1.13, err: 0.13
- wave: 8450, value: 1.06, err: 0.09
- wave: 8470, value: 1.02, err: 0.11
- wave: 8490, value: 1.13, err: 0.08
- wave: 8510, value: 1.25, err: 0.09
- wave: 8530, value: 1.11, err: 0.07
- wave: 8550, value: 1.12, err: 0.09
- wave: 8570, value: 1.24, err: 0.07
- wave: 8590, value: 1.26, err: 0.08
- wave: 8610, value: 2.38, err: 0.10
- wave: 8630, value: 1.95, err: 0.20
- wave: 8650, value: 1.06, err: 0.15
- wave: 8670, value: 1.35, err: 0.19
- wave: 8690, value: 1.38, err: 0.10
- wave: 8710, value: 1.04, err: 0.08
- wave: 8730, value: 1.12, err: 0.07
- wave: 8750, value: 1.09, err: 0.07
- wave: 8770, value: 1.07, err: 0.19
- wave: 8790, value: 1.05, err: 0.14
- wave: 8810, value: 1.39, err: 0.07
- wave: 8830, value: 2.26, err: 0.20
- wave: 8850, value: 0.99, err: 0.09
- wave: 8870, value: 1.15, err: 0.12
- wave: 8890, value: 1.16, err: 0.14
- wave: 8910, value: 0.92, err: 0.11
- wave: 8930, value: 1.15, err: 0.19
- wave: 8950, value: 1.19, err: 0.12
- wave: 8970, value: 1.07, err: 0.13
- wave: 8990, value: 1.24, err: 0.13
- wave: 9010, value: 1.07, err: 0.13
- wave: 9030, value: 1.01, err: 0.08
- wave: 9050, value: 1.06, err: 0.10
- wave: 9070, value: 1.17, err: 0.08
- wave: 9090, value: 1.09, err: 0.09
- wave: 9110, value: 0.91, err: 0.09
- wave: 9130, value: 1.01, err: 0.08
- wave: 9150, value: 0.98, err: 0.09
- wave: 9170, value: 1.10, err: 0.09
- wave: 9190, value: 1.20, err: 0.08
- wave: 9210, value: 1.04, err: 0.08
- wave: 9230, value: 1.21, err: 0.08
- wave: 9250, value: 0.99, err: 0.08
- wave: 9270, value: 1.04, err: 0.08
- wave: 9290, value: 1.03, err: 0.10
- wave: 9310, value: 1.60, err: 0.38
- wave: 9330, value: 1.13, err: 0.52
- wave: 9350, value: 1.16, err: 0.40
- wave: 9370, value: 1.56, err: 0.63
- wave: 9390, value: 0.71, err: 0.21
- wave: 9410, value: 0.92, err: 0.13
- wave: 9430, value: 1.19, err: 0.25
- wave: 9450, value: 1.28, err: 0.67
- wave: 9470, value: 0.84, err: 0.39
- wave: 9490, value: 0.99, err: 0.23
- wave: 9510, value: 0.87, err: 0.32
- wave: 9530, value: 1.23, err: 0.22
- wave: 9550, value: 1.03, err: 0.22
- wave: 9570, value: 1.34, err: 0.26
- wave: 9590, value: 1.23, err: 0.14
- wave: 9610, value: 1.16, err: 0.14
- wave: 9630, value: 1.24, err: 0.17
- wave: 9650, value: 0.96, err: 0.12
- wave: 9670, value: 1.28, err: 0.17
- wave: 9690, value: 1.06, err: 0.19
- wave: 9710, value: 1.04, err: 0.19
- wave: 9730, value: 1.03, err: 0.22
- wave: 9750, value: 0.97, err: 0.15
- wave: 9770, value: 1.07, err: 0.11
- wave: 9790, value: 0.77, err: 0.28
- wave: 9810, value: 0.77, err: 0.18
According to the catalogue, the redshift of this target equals 0.311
